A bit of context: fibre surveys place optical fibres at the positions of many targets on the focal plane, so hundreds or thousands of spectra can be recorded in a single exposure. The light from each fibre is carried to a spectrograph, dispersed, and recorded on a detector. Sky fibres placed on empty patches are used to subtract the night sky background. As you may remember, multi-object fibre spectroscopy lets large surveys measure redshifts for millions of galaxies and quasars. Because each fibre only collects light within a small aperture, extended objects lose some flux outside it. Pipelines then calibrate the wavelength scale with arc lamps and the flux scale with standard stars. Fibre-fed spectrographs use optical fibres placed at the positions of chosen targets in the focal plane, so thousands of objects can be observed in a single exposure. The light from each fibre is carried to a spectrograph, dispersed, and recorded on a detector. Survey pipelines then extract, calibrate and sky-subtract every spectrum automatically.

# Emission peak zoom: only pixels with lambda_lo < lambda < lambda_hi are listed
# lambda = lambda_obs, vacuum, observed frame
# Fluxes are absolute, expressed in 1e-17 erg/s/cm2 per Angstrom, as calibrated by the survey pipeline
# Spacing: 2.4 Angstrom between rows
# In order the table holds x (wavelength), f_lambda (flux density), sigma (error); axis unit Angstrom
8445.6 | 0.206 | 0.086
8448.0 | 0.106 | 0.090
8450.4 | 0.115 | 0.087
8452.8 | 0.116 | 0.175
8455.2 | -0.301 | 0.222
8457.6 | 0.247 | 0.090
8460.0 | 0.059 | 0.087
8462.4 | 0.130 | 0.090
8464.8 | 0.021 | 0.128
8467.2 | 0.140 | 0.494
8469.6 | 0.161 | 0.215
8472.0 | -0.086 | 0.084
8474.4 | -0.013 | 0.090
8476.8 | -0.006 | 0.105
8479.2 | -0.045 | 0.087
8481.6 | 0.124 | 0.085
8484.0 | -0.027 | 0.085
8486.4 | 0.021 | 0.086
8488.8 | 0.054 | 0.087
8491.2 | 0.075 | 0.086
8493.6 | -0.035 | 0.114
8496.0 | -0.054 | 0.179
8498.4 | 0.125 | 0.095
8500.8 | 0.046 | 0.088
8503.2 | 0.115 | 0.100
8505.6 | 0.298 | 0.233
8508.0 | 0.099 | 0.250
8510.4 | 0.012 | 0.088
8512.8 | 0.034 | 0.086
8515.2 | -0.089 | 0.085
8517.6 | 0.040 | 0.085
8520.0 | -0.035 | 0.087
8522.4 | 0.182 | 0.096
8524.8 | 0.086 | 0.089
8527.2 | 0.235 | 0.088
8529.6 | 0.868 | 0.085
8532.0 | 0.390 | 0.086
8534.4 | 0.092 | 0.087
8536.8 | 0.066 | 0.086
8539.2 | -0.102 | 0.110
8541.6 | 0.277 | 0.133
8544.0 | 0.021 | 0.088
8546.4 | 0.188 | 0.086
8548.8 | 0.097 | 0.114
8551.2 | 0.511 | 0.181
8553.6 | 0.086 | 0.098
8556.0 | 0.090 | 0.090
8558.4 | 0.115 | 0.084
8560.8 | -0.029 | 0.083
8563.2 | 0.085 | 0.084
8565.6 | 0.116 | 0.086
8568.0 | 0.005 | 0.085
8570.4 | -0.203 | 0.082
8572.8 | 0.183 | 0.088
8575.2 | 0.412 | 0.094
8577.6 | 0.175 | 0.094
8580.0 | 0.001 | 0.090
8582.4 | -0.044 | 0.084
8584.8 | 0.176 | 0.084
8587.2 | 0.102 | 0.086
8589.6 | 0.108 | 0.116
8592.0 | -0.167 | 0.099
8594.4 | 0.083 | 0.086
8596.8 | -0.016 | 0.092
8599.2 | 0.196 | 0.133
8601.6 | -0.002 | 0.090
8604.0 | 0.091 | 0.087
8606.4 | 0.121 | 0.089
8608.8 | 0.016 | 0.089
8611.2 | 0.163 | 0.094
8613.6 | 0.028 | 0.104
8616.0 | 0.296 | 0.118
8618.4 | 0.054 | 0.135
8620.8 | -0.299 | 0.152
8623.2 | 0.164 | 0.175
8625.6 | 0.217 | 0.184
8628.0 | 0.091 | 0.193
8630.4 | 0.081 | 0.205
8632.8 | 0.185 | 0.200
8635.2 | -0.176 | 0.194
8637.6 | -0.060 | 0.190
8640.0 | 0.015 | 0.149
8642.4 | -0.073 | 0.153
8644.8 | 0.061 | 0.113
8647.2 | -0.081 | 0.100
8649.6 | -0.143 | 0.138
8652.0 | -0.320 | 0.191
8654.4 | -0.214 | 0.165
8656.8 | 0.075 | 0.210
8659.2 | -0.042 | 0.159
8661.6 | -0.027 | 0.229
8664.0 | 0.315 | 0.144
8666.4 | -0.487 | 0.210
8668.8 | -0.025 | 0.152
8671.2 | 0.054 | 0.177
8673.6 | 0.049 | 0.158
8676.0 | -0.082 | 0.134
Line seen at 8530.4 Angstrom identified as H-gamma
